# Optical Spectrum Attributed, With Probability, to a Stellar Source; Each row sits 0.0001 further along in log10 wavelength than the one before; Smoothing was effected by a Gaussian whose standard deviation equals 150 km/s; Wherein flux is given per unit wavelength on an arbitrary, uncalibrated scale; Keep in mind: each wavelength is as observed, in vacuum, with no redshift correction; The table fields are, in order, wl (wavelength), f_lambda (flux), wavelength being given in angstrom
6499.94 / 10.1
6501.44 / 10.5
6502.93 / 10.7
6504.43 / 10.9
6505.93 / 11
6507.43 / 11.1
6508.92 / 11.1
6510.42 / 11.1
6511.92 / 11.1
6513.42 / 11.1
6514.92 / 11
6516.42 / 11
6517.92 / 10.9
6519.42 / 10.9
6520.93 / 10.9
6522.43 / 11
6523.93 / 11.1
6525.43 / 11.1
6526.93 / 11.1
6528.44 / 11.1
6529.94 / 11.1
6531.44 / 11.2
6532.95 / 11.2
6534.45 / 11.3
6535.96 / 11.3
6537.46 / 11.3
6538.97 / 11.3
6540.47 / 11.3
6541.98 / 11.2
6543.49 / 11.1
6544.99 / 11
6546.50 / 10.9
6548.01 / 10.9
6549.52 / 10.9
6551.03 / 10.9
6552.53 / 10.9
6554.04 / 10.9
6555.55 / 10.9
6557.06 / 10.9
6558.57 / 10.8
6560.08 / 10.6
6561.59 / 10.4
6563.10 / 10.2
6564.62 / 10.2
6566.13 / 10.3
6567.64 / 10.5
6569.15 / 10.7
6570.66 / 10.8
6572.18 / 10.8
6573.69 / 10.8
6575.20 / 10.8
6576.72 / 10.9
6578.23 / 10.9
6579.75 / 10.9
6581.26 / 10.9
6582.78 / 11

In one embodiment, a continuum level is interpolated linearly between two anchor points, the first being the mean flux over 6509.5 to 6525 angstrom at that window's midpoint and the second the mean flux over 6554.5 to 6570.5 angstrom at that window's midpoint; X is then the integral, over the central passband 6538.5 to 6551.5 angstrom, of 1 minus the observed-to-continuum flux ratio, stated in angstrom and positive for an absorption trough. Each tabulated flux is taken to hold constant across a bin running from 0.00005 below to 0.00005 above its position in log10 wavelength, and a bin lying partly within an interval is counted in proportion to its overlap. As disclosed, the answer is -0.38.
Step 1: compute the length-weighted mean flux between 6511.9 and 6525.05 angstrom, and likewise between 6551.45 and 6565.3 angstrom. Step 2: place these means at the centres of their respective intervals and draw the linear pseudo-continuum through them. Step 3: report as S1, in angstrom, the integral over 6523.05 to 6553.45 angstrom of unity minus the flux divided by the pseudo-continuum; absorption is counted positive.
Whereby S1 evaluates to -0.8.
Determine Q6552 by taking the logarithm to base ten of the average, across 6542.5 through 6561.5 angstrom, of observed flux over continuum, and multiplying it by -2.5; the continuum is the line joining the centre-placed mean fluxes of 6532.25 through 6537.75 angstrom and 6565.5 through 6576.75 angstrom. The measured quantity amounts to 0.013 mag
